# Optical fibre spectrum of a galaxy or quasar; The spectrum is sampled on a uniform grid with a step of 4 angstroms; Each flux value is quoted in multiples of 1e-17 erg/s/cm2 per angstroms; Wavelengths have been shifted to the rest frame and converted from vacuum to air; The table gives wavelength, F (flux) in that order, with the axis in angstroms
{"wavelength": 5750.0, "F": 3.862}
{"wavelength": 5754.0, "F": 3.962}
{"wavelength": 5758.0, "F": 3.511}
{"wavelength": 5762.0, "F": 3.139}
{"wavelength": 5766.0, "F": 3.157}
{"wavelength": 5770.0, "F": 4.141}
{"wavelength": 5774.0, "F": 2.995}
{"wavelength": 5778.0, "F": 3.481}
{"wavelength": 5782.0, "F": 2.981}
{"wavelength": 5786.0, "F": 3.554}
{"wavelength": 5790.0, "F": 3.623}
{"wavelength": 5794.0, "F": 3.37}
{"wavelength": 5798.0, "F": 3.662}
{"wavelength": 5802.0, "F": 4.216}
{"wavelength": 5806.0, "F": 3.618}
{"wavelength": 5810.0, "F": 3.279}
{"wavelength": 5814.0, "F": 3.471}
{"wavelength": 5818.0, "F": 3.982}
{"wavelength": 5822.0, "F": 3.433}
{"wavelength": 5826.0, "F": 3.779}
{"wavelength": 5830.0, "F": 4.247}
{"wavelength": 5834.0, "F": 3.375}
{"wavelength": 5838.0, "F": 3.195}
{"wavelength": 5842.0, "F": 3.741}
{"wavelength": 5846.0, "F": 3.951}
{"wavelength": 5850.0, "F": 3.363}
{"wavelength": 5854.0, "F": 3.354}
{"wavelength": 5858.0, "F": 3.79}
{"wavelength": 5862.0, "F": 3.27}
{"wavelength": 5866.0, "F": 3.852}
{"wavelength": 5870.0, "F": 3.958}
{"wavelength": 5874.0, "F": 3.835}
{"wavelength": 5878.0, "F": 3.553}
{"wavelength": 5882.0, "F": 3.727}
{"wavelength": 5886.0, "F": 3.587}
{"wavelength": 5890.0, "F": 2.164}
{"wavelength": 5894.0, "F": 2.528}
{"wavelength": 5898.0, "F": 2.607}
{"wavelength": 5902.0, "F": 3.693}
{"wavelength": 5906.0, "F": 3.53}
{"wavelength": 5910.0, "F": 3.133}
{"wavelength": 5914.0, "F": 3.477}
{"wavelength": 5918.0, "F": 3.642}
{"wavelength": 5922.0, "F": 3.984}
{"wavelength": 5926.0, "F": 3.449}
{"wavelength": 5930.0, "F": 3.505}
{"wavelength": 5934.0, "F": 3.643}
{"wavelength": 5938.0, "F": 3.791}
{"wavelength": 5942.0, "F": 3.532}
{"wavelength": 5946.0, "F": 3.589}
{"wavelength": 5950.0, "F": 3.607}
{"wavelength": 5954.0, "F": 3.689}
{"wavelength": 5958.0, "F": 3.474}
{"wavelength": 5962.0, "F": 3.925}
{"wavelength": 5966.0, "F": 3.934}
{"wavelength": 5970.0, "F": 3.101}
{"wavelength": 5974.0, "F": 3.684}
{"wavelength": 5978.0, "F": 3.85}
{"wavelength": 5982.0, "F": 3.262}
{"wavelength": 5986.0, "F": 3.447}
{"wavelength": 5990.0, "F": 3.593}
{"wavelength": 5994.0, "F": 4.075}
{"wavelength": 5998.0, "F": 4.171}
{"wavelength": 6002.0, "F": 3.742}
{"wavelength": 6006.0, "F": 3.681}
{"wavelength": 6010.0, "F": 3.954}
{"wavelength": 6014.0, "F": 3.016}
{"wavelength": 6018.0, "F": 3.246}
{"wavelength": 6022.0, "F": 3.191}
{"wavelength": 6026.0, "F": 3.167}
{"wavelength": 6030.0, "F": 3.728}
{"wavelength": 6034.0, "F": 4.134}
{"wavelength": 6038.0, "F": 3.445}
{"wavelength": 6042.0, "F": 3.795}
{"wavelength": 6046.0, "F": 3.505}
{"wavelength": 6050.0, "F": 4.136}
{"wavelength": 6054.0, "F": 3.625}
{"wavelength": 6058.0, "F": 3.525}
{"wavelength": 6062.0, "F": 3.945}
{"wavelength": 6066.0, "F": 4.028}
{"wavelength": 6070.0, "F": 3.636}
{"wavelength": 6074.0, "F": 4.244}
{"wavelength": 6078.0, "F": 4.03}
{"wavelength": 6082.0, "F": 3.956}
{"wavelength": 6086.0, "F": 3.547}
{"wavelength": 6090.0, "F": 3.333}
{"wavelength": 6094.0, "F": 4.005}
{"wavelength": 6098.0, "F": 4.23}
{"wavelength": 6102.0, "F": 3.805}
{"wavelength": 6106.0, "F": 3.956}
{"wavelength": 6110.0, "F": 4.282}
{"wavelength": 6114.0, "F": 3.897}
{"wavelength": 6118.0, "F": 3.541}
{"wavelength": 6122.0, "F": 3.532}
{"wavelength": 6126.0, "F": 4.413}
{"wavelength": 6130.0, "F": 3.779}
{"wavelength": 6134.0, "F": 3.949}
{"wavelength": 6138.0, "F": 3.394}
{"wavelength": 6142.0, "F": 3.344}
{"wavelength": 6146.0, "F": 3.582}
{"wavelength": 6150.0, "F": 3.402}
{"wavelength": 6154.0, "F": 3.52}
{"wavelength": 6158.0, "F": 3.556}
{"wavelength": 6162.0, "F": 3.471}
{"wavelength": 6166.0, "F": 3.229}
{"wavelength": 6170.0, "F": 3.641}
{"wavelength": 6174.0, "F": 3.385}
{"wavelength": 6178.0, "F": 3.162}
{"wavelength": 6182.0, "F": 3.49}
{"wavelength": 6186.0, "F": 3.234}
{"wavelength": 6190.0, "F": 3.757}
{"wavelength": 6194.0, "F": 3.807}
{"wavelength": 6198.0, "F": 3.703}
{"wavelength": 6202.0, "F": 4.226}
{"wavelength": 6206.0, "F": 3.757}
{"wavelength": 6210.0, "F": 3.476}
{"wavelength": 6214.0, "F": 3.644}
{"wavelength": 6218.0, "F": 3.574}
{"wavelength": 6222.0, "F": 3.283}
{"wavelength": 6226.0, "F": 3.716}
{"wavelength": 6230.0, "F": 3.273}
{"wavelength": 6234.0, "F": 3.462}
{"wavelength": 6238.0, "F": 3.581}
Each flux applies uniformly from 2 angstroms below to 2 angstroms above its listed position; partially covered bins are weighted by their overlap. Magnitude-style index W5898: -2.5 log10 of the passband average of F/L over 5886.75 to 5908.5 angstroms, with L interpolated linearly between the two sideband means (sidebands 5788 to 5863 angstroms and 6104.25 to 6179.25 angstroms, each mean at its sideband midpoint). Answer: 0.22 mag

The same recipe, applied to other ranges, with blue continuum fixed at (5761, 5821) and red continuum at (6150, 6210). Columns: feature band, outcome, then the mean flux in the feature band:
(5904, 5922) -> 0.01 mag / 3.51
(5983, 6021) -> -0.03 mag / 3.64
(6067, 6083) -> -0.12 mag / 3.97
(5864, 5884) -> -0.08 mag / 3.78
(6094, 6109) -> -0.13 mag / 4.02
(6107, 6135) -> -0.11 mag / 3.91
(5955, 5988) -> -0.02 mag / 3.59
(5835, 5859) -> -0.01 mag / 3.55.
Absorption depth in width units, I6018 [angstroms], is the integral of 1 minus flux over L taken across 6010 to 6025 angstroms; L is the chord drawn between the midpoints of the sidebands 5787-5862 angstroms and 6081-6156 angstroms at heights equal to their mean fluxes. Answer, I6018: 1.83 angstroms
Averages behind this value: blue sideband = 3.63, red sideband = 3.76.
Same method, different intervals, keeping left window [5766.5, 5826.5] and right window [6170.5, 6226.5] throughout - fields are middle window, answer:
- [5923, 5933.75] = 0.0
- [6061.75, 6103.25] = -3.6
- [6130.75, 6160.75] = 0.3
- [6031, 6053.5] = -1.3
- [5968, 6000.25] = -0.7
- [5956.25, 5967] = -0.6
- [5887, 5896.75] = 2.9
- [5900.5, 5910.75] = 0.2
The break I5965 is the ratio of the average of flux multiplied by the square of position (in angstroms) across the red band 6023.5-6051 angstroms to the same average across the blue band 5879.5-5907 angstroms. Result 1.2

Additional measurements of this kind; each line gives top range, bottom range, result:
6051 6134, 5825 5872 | 1.15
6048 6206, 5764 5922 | 1.17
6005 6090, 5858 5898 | 1.16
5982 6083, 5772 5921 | 1.13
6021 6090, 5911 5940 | 1.08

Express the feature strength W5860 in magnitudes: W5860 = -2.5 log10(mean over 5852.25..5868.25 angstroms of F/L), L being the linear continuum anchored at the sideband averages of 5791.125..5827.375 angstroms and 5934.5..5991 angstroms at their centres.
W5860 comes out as 0.017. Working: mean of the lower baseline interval 3.64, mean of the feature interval 3.58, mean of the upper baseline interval 3.61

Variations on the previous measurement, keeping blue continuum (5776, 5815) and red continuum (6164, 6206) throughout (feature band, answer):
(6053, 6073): -0.07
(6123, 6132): -0.13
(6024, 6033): 0.01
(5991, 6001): -0.14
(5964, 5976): -0.01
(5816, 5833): -0.09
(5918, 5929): -0.04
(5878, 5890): 0.05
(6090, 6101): -0.11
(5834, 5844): 0.03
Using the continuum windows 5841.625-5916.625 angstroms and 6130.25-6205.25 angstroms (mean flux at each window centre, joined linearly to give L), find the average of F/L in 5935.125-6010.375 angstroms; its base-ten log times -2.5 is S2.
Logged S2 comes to -0.07 mag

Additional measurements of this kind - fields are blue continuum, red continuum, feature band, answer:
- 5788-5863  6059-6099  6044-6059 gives 0.040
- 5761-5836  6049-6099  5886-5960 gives 0.091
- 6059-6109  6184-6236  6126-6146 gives 0.024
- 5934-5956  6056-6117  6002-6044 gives 0.069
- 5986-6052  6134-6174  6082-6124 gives -0.081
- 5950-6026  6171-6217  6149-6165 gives 0.039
